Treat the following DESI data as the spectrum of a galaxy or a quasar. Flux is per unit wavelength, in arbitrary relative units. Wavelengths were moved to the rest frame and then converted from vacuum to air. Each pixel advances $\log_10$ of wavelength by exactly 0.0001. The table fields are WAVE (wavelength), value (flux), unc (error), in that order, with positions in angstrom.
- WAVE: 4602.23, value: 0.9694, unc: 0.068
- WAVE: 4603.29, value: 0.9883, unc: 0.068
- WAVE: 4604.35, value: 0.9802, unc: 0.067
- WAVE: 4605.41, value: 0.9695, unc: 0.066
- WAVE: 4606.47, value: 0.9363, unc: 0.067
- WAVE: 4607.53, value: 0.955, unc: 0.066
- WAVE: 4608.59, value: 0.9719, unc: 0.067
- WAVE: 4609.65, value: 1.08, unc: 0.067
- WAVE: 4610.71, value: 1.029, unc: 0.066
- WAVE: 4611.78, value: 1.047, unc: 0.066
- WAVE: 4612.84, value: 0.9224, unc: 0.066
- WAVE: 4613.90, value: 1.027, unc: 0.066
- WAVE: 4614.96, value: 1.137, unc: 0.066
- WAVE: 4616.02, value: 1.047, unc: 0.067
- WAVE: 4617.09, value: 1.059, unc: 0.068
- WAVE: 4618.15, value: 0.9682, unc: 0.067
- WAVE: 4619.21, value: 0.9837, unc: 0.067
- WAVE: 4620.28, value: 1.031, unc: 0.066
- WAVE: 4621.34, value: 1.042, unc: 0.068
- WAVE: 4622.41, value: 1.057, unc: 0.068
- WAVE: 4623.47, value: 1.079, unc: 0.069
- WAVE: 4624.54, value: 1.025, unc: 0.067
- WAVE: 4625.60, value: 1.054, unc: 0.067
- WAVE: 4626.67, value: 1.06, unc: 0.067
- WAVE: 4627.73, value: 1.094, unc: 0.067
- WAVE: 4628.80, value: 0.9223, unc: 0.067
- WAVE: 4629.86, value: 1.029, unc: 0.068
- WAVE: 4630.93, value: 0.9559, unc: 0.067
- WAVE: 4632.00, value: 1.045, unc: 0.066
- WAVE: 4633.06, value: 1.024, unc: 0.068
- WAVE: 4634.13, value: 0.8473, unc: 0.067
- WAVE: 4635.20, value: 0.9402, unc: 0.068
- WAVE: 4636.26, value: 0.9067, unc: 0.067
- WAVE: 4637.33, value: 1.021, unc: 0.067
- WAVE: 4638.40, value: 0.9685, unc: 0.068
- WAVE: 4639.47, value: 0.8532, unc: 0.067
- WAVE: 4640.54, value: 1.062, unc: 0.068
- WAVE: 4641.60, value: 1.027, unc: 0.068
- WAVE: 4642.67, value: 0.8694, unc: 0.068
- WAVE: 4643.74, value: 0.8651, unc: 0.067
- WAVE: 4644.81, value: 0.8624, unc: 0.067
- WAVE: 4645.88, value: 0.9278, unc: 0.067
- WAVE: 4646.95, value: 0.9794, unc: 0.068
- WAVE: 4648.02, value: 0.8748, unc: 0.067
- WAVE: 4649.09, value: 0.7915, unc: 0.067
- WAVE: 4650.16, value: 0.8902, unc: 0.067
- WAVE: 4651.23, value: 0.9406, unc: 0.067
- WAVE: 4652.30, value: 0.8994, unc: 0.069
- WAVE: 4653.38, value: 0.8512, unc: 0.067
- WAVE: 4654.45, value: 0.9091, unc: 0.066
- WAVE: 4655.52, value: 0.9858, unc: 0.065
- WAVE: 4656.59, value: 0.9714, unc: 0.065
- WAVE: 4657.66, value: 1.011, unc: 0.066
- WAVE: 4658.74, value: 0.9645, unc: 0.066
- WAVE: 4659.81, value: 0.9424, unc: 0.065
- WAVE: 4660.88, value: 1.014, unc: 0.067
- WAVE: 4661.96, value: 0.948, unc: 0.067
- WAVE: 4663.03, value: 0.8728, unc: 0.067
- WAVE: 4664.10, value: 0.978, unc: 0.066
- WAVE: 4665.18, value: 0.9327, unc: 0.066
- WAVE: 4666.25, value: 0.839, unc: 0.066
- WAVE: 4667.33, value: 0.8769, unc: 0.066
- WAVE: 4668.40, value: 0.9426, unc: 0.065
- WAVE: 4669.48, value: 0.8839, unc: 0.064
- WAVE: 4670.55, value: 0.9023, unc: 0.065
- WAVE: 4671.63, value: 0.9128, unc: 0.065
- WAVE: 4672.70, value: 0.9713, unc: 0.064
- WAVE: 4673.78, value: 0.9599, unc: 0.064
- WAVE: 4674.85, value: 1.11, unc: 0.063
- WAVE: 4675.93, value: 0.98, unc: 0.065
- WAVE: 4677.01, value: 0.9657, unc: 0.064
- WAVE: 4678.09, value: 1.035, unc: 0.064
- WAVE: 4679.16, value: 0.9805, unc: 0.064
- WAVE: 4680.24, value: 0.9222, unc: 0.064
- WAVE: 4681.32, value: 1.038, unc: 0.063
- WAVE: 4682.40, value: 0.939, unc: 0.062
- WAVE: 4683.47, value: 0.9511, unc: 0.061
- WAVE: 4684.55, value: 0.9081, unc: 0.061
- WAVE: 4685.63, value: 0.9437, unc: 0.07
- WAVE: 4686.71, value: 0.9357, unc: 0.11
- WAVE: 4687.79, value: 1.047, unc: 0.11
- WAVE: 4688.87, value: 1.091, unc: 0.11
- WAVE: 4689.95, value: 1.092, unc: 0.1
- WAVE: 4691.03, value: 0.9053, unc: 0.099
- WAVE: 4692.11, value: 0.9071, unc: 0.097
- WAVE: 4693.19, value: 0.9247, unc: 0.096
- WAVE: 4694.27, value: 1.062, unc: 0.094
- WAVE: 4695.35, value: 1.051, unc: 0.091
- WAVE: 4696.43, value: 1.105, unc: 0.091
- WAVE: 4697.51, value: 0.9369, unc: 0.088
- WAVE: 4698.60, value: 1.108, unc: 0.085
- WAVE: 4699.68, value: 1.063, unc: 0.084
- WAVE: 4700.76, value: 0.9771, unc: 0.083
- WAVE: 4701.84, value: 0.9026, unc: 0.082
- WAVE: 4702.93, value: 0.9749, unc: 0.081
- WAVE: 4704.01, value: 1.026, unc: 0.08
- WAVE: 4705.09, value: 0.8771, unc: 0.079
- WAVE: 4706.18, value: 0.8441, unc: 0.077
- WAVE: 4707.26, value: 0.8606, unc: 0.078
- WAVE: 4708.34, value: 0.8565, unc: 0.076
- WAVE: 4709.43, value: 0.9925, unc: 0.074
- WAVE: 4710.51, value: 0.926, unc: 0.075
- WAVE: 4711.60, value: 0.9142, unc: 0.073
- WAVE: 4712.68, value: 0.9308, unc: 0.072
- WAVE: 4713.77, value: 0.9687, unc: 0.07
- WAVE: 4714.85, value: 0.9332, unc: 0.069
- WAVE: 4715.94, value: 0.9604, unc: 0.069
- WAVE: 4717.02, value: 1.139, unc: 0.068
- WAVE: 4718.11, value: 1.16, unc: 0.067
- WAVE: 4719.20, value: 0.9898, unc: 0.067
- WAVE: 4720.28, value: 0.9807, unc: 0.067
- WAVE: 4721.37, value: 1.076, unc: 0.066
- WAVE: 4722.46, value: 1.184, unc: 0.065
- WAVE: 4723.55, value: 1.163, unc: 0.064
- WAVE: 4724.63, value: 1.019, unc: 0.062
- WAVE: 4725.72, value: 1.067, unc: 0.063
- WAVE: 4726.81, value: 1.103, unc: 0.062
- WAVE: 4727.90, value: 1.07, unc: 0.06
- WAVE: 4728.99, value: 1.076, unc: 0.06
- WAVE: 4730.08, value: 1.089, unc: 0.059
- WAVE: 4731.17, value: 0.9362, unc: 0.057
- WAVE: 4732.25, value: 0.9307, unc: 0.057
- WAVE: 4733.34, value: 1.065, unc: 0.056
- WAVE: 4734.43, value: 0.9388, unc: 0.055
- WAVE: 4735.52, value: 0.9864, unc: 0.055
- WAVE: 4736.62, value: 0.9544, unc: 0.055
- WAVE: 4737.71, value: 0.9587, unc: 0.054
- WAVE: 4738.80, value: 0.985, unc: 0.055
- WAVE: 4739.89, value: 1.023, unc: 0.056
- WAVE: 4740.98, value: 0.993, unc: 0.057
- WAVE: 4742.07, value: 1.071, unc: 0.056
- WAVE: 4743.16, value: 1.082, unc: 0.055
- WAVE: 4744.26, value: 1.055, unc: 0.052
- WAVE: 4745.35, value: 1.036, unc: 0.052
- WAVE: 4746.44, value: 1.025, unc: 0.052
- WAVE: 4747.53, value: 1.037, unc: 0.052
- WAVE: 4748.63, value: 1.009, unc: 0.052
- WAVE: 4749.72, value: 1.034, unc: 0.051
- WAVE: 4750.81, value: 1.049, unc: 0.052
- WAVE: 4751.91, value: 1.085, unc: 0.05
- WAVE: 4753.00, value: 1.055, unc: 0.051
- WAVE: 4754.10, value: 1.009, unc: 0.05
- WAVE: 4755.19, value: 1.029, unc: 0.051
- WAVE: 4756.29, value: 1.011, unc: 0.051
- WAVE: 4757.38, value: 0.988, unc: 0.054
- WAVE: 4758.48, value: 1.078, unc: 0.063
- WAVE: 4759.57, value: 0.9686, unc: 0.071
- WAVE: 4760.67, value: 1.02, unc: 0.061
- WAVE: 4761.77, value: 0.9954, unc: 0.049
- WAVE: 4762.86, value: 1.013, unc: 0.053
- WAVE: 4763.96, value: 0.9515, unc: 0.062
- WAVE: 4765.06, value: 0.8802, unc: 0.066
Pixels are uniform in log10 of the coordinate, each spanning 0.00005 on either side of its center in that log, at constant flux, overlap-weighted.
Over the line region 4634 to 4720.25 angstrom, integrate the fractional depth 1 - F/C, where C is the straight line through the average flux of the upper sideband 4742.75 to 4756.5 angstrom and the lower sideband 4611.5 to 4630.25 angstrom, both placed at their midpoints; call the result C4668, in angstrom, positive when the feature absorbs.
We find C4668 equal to 6.6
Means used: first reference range 1.03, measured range 0.956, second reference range 1.04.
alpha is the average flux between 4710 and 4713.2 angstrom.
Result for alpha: 0.924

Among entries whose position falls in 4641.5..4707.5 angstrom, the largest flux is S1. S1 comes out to 1.11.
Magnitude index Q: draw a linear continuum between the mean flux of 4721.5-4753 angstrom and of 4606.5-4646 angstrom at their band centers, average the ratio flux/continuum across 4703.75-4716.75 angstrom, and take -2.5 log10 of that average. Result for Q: 0.111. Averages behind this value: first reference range 0.994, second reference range 1.04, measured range 0.927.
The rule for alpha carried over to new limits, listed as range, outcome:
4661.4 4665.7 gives 0.932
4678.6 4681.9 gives 0.98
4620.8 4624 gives 1.06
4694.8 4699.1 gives 1.05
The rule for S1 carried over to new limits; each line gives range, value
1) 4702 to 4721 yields 1.16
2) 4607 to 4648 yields 1.137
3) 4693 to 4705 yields 1.108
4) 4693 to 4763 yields 1.184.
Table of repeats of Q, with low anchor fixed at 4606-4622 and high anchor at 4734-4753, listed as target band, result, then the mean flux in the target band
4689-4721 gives 0.04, 0.98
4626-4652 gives 0.08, 0.948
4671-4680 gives 0.03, 0.986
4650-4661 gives 0.08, 0.943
